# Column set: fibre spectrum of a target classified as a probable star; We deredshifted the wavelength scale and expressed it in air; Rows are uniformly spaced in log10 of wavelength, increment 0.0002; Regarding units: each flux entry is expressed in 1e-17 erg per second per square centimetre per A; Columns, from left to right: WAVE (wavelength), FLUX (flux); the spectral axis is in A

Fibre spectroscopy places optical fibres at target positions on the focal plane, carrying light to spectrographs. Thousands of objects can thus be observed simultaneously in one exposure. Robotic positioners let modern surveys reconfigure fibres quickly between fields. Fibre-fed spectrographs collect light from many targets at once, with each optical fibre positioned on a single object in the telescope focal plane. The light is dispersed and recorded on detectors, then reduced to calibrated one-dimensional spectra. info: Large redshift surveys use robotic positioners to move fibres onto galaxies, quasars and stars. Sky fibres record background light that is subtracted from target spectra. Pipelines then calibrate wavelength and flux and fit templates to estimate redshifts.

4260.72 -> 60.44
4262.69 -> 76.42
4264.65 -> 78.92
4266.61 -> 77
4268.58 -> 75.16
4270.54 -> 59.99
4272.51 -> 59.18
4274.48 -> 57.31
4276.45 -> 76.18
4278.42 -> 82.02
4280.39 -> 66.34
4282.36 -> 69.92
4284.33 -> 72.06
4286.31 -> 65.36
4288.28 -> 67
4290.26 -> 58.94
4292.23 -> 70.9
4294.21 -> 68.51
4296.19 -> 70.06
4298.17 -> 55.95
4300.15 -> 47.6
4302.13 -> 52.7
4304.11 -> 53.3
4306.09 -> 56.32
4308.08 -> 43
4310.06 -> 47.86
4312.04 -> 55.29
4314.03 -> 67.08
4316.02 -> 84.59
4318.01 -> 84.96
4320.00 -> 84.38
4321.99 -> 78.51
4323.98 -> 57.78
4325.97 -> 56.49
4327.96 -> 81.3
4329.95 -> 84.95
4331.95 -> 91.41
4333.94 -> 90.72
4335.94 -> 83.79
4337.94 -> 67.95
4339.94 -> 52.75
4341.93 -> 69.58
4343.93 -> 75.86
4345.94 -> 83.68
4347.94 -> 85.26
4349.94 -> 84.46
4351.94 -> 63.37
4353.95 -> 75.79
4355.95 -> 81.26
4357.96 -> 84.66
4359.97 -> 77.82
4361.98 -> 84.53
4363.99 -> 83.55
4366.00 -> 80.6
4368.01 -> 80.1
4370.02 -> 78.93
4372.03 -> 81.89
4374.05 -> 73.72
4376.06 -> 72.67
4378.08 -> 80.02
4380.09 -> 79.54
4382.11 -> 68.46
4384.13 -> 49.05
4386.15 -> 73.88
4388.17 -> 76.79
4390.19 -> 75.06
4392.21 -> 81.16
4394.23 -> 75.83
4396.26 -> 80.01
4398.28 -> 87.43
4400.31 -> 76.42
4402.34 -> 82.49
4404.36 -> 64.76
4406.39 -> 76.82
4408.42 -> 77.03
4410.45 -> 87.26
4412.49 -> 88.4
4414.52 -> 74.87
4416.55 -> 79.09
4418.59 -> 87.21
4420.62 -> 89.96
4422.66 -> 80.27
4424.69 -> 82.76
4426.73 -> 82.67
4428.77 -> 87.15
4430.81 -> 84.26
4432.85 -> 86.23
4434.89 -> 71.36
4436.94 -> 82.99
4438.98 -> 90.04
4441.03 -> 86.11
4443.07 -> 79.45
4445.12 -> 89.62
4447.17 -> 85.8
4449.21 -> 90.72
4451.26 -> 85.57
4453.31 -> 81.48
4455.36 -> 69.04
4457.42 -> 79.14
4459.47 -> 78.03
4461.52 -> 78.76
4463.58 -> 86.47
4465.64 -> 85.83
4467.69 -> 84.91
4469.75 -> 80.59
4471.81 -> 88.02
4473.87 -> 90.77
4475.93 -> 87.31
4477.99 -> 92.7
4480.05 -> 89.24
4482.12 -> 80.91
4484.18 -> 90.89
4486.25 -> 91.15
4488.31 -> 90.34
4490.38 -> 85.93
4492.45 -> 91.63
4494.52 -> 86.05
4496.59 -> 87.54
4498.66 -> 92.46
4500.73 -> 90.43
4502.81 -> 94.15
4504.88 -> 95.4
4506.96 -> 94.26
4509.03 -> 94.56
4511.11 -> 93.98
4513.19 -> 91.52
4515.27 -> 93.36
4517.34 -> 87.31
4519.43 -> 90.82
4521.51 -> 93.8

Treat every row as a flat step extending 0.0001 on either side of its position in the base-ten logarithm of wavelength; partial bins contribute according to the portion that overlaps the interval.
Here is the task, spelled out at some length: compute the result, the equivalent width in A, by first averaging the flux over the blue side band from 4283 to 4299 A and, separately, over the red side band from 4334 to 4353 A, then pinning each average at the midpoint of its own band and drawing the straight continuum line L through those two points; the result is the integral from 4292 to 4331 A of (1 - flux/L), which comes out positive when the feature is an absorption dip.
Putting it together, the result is 2.7 A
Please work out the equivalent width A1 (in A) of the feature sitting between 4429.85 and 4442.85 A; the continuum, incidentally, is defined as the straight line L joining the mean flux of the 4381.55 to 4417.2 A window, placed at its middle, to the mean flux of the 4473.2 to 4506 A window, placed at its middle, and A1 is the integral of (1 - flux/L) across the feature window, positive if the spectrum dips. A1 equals -0.2 A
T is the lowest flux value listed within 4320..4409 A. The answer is 49.05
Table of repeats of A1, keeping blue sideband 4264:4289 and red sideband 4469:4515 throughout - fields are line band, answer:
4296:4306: 2.38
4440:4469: 1.21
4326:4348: -0.65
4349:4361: -0.12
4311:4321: -0.23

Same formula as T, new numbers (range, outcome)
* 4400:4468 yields 64.76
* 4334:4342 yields 52.75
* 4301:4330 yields 43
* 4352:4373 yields 75.79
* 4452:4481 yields 69.04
